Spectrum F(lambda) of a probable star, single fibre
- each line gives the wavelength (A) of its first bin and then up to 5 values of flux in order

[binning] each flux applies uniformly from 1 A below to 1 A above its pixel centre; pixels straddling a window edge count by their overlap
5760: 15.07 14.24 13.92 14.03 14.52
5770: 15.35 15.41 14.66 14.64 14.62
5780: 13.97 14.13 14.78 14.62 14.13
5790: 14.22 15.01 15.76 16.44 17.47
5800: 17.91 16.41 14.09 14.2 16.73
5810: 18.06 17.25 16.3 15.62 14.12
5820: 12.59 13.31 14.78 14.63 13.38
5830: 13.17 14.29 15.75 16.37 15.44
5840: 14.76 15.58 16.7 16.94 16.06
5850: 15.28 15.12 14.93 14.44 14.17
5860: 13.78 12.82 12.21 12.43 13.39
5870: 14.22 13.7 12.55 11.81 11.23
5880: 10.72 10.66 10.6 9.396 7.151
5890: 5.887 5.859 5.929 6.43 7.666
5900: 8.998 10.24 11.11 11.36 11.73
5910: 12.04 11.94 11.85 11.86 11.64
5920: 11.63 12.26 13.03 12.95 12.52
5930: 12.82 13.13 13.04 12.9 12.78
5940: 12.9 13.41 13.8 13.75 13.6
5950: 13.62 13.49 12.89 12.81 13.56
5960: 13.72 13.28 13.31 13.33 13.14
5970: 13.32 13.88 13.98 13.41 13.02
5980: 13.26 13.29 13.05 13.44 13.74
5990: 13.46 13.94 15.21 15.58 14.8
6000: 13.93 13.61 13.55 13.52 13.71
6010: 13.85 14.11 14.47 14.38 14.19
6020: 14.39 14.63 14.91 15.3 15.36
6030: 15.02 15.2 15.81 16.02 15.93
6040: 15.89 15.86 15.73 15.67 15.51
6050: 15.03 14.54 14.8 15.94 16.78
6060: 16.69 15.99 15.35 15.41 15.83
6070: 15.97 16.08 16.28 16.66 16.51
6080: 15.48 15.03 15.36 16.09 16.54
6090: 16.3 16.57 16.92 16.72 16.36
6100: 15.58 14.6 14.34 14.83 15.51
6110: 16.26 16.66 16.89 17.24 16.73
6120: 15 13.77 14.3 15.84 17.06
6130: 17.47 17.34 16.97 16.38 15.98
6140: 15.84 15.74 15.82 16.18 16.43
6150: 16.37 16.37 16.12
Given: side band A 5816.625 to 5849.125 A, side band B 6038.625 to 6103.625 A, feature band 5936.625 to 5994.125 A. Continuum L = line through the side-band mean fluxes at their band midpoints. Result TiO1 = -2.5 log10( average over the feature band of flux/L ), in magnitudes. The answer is 0.15 mag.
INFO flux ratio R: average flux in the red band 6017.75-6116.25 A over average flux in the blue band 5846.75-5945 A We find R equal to 1.3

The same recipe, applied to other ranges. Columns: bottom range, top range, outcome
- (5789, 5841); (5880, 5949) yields 0.72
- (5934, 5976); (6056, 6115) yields 1.20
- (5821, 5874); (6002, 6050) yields 1.03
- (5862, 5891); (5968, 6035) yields 1.26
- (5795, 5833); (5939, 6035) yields 0.91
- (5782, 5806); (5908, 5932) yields 0.79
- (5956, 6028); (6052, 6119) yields 1.15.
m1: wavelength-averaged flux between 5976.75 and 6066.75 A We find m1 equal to 14.7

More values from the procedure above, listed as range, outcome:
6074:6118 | 16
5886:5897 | 6.54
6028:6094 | 15.8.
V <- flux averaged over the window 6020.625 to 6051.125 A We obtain 15.4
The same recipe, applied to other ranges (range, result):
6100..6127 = 15.5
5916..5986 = 13.1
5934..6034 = 13.8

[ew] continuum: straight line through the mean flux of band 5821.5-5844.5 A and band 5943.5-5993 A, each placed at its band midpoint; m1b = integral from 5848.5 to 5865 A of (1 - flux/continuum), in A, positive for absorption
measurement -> 0.5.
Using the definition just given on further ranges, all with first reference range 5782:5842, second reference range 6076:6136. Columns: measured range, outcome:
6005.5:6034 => 2.2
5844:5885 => 5.1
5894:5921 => 8.7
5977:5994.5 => 2.4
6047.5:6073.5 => 0.3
